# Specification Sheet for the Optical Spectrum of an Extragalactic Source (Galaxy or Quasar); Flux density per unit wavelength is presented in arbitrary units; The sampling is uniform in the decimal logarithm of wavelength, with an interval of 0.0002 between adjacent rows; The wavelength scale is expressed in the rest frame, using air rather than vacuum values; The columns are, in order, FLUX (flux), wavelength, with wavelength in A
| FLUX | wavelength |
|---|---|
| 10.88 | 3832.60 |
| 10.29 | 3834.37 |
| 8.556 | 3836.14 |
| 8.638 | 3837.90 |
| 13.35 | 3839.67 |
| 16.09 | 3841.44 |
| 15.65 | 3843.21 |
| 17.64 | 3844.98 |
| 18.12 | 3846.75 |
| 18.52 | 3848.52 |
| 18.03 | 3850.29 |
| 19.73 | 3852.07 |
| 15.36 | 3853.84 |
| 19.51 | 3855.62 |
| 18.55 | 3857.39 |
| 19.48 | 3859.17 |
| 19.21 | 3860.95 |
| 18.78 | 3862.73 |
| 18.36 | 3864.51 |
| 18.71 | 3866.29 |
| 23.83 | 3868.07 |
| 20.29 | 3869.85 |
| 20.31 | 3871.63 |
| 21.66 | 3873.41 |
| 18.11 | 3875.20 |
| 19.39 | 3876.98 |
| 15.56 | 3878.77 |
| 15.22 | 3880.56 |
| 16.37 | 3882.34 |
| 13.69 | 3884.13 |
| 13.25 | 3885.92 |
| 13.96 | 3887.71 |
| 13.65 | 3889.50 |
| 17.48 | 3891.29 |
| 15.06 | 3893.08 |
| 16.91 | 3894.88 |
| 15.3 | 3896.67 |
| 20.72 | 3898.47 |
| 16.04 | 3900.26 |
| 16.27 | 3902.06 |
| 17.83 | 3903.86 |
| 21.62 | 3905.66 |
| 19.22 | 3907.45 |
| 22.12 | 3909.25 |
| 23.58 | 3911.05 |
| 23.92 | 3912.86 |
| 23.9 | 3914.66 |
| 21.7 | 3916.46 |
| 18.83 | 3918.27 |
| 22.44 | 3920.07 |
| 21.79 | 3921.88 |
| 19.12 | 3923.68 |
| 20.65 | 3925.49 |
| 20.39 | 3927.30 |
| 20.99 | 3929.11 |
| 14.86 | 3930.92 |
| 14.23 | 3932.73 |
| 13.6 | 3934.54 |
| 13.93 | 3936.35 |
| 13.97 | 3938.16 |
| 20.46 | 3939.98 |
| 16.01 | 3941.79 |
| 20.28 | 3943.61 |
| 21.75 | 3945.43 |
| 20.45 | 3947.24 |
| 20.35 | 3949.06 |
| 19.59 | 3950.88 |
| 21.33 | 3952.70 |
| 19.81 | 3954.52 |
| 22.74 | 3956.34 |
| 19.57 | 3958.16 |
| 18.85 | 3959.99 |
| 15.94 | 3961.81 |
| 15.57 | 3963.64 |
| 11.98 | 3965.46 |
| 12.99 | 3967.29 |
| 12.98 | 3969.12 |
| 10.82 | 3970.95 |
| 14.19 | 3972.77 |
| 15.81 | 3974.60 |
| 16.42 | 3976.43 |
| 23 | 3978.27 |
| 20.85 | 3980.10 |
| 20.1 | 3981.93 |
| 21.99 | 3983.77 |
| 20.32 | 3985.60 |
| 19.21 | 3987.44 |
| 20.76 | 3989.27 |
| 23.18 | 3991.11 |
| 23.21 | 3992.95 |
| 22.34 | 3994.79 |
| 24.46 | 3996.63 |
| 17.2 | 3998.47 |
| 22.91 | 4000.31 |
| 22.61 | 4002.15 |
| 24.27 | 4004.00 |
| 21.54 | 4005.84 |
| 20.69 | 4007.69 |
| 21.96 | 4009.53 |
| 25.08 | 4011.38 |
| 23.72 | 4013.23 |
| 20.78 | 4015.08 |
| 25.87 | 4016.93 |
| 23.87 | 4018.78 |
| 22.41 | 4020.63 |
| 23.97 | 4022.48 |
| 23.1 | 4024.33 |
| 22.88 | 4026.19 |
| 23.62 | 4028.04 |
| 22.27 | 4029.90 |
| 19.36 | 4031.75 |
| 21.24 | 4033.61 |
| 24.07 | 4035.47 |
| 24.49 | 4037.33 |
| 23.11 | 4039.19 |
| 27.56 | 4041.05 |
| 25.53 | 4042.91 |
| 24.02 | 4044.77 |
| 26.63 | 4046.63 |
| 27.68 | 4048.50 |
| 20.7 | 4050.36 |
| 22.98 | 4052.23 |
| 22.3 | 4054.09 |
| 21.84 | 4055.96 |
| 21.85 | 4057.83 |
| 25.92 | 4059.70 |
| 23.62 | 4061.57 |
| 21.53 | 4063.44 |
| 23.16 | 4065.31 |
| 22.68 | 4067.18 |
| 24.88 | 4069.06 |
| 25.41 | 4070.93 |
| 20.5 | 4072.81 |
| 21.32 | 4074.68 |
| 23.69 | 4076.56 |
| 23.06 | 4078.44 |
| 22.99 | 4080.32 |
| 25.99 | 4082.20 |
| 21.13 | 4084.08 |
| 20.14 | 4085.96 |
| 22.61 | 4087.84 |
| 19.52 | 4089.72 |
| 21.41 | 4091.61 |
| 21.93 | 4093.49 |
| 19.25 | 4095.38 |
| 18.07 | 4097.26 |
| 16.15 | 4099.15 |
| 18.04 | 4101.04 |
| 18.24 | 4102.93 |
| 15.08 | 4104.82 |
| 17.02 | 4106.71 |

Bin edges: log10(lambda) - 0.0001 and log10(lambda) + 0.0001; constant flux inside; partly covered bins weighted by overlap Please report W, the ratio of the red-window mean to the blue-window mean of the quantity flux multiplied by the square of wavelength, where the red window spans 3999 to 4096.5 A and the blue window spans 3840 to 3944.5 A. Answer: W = 1.36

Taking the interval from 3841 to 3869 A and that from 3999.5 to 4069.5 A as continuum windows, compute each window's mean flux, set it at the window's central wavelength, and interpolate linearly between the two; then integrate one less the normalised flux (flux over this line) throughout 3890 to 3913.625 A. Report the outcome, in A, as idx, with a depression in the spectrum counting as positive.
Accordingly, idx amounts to 1.17 A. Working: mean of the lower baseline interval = 18.5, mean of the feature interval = 18.8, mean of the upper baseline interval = 23.3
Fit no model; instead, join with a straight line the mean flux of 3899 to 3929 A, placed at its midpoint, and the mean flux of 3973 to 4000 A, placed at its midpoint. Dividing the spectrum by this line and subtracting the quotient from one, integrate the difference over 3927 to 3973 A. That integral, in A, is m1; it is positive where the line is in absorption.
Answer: 7.5 A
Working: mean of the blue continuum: 20.6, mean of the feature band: 17.2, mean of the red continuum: 20.5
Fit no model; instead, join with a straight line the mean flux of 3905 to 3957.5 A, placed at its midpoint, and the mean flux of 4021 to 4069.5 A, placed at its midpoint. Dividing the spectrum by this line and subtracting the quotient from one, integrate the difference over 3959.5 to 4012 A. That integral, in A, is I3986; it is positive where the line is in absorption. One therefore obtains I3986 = 5.5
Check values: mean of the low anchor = 19.8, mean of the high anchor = 23.5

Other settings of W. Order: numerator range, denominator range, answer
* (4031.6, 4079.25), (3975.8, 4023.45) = 1.09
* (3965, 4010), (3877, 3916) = 1.15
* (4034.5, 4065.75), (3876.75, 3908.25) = 1.57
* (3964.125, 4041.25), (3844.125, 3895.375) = 1.27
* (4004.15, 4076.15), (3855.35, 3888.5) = 1.40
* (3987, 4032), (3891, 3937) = 1.25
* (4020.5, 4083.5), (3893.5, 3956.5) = 1.30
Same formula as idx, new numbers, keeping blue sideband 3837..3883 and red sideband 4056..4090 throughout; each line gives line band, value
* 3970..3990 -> 2.1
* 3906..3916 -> -1.8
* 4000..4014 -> -1.0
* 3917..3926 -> -0.6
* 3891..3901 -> 1.0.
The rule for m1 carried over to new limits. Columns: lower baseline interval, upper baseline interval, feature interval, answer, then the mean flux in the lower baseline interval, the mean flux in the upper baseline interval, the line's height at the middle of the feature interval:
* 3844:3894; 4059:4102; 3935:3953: 0.59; 17.8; 21.8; 19.2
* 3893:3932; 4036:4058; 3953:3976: 5.73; 19.8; 24.1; 21.5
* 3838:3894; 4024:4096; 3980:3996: -0.38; 17.4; 23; 20.9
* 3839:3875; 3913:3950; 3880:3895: 3.05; 18.6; 19.1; 18.8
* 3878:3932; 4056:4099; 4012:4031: -2.08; 18.4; 22.2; 21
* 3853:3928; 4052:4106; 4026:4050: -3.52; 18.8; 21.5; 20.9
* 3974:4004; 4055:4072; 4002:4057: -2.52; 21.1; 23.4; 22.3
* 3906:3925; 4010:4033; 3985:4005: 0.70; 21.6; 23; 22.7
